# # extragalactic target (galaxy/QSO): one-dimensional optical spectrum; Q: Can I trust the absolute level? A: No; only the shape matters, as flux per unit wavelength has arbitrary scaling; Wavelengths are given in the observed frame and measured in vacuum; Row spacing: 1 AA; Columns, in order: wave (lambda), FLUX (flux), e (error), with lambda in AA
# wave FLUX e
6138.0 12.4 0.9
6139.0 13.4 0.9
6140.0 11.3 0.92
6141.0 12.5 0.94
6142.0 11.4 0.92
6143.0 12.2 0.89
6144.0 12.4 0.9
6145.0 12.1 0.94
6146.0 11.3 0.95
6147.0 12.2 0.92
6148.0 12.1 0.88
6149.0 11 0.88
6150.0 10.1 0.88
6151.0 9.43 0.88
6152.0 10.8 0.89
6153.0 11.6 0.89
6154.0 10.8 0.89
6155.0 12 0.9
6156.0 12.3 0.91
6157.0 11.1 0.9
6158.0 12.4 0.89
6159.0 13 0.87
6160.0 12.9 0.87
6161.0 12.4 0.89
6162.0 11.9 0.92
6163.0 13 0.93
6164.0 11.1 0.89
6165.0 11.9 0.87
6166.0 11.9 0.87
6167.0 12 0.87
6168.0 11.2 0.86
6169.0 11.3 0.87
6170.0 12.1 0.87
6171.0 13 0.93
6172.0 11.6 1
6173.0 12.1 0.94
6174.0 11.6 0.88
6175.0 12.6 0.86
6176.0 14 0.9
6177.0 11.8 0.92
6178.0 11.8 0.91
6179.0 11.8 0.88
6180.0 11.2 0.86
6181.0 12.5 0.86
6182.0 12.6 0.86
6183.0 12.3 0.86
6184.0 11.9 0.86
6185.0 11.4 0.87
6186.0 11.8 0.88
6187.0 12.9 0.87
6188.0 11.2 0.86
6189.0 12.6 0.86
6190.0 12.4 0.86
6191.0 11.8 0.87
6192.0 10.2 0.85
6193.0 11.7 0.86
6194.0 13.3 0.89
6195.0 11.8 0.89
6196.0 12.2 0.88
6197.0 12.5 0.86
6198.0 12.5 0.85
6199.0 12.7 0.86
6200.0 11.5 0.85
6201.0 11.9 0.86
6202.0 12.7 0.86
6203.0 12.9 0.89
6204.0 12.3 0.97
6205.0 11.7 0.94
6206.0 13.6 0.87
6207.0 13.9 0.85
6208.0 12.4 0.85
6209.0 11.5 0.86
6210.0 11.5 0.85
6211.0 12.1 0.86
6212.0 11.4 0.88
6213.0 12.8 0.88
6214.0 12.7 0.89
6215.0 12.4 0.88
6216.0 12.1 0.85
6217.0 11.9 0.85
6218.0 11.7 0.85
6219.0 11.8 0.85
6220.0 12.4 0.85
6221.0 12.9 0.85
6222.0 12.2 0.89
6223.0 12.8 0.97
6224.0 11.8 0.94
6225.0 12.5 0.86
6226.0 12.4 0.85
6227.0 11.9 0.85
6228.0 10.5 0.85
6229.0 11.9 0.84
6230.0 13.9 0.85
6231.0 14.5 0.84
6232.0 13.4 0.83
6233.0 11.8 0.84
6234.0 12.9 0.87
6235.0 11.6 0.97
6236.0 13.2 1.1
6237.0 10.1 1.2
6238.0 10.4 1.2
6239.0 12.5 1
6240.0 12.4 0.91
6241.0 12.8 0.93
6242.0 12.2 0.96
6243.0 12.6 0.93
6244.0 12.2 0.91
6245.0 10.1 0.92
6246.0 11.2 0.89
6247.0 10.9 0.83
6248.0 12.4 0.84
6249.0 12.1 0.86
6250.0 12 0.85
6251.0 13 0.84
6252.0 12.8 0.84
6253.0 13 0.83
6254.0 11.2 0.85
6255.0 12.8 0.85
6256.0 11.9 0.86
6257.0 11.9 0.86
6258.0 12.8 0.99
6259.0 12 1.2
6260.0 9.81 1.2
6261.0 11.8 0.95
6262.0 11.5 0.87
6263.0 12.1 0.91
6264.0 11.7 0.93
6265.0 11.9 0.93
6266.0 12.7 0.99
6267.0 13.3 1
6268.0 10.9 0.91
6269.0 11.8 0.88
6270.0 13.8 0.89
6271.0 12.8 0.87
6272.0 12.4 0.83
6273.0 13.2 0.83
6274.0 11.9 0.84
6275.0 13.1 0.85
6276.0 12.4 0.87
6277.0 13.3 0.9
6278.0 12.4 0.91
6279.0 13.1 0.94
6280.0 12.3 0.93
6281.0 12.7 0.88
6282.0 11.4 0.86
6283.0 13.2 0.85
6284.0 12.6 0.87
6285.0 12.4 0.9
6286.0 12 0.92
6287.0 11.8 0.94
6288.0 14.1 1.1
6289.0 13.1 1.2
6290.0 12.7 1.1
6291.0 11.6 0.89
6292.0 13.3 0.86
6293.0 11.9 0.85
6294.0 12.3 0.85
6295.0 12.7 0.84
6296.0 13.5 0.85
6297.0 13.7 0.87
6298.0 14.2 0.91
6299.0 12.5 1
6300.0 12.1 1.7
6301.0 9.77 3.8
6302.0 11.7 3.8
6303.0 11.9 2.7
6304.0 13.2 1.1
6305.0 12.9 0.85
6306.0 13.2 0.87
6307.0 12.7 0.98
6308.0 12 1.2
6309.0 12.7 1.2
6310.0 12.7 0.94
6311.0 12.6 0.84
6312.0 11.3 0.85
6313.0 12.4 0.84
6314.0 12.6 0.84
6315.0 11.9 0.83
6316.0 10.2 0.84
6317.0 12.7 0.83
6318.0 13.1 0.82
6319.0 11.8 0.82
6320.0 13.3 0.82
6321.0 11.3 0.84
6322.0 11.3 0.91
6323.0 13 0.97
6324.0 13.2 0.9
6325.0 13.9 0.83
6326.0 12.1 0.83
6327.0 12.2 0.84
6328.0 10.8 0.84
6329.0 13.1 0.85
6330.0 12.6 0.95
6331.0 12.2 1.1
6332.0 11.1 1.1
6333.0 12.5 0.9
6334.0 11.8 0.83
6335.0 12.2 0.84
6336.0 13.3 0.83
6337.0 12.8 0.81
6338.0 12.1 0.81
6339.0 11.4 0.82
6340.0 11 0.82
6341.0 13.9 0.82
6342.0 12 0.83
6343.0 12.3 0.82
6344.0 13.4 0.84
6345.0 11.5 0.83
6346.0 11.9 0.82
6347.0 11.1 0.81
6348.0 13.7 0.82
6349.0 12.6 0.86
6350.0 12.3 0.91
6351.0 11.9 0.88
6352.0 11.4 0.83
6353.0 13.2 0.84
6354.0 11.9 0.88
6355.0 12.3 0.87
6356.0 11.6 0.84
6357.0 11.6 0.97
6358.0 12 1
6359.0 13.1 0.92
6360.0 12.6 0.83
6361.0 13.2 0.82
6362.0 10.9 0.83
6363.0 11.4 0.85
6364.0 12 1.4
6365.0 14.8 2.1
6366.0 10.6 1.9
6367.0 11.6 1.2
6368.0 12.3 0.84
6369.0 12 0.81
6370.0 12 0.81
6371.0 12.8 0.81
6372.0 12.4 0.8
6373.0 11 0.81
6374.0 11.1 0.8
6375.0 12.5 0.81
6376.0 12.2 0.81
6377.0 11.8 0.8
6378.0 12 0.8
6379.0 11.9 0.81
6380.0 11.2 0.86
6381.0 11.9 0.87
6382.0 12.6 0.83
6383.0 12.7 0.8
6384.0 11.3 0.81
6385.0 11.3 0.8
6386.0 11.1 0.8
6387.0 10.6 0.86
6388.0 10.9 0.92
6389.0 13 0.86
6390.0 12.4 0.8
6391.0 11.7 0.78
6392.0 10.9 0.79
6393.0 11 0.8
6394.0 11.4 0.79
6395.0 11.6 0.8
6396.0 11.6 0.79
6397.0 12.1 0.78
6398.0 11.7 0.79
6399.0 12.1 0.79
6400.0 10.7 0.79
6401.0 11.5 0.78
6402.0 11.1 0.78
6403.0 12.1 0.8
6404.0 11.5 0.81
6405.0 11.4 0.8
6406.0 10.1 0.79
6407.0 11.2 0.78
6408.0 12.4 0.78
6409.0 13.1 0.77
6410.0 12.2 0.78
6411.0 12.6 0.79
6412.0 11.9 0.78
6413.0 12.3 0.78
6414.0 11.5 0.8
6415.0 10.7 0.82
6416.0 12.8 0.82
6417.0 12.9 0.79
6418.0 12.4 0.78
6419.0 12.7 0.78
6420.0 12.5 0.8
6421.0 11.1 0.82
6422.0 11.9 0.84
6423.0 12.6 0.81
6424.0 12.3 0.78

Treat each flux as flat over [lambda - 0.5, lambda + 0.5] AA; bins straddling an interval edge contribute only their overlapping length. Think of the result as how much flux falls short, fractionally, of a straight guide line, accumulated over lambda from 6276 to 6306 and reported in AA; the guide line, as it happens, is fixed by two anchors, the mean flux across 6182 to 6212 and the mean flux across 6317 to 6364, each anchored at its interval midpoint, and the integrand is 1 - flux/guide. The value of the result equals -0.8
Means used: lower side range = 12.2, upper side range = 12.3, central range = 12.6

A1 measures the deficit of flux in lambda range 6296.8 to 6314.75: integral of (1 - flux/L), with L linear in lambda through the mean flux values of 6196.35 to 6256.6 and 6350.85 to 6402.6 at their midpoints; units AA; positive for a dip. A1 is -0.59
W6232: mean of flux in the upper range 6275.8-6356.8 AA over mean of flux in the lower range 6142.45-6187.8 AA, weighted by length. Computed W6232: 1.0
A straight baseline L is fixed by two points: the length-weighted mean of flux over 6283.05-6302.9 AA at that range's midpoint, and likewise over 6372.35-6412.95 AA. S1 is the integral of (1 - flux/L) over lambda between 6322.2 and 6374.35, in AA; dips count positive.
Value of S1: -0.7 AA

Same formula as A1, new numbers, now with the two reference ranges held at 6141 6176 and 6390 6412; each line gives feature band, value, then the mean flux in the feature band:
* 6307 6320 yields -0.58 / 12.2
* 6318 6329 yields -0.62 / 12.4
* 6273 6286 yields -0.92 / 12.6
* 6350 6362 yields -0.54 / 12.2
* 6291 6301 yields -0.82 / 12.7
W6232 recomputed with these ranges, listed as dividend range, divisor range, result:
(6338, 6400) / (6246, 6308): 0.97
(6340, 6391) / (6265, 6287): 0.96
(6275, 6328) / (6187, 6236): 1.01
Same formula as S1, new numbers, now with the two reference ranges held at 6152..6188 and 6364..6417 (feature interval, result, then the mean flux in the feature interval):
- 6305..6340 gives -1.22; 12.3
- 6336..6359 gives -0.73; 12.2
